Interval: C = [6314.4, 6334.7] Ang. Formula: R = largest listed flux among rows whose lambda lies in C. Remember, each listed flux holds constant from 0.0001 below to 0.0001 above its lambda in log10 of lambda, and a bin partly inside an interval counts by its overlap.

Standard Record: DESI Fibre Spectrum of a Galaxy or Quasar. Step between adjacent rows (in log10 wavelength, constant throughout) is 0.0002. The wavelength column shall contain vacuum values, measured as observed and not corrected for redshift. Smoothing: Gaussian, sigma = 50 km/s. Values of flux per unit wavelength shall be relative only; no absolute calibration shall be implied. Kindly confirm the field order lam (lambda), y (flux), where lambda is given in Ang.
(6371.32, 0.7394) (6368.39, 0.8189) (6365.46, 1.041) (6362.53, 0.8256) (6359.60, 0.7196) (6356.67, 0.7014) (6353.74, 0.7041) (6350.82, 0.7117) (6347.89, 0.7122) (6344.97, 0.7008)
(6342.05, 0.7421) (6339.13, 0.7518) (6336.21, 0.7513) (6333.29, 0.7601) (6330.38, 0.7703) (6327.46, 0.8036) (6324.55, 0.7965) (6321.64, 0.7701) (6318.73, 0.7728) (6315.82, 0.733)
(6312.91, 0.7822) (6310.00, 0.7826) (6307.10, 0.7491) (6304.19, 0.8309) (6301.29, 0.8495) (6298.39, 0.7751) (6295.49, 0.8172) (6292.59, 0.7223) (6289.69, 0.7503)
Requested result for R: 0.8036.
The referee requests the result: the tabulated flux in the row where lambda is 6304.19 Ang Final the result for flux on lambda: 0.8309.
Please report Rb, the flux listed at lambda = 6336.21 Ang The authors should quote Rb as 0.7513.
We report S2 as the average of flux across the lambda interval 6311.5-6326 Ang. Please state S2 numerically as 0.771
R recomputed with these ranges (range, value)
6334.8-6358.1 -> 0.7518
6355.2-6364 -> 0.8256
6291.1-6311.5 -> 0.8495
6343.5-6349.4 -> 0.7122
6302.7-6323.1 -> 0.8309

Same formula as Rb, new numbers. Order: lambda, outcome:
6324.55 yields 0.7965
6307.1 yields 0.7491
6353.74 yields 0.7041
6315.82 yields 0.733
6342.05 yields 0.7421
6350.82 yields 0.7117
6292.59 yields 0.7223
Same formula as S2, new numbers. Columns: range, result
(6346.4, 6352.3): 0.712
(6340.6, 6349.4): 0.718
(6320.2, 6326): 0.784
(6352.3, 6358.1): 0.702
